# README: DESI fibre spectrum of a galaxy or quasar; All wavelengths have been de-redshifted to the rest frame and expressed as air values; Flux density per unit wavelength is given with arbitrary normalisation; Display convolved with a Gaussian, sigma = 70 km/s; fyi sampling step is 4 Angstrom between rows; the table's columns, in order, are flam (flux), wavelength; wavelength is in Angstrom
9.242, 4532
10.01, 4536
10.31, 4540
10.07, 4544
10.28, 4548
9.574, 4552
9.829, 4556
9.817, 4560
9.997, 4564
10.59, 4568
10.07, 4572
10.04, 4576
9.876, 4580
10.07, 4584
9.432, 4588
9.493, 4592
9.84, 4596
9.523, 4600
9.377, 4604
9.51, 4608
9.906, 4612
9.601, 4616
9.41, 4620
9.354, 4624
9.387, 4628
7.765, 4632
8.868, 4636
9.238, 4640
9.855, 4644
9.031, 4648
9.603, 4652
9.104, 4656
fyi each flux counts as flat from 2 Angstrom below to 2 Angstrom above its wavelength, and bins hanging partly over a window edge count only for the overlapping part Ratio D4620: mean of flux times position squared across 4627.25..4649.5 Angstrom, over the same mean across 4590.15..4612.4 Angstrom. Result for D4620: 1.0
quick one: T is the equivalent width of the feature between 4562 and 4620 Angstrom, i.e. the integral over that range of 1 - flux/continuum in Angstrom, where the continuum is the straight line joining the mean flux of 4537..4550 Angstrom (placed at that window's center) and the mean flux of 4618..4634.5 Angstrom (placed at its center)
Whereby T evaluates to -1.82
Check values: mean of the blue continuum 10.2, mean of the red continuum 8.98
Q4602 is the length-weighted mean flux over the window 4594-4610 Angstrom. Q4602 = 9.56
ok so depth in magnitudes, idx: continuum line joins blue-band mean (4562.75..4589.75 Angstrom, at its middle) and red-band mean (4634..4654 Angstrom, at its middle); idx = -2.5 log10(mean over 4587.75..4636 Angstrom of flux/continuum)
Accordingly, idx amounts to 0.033 mag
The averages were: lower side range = 10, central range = 9.36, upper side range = 9.32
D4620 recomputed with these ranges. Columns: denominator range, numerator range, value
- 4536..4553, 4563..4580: 1.02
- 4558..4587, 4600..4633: 0.95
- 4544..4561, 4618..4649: 0.95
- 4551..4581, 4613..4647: 0.95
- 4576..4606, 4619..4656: 0.97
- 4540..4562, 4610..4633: 0.96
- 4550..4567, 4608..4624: 1.00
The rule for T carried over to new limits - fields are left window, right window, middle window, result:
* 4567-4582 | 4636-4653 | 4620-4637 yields 1.1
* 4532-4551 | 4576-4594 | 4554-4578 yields -0.4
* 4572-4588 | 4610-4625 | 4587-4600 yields 0.3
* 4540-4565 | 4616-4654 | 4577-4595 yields -0.2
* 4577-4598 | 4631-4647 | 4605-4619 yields -0.3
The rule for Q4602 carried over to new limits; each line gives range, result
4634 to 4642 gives 9.05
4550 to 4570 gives 9.96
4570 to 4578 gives 10.1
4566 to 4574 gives 10.3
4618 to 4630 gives 9.38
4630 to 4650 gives 8.95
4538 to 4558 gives 10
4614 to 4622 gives 9.51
